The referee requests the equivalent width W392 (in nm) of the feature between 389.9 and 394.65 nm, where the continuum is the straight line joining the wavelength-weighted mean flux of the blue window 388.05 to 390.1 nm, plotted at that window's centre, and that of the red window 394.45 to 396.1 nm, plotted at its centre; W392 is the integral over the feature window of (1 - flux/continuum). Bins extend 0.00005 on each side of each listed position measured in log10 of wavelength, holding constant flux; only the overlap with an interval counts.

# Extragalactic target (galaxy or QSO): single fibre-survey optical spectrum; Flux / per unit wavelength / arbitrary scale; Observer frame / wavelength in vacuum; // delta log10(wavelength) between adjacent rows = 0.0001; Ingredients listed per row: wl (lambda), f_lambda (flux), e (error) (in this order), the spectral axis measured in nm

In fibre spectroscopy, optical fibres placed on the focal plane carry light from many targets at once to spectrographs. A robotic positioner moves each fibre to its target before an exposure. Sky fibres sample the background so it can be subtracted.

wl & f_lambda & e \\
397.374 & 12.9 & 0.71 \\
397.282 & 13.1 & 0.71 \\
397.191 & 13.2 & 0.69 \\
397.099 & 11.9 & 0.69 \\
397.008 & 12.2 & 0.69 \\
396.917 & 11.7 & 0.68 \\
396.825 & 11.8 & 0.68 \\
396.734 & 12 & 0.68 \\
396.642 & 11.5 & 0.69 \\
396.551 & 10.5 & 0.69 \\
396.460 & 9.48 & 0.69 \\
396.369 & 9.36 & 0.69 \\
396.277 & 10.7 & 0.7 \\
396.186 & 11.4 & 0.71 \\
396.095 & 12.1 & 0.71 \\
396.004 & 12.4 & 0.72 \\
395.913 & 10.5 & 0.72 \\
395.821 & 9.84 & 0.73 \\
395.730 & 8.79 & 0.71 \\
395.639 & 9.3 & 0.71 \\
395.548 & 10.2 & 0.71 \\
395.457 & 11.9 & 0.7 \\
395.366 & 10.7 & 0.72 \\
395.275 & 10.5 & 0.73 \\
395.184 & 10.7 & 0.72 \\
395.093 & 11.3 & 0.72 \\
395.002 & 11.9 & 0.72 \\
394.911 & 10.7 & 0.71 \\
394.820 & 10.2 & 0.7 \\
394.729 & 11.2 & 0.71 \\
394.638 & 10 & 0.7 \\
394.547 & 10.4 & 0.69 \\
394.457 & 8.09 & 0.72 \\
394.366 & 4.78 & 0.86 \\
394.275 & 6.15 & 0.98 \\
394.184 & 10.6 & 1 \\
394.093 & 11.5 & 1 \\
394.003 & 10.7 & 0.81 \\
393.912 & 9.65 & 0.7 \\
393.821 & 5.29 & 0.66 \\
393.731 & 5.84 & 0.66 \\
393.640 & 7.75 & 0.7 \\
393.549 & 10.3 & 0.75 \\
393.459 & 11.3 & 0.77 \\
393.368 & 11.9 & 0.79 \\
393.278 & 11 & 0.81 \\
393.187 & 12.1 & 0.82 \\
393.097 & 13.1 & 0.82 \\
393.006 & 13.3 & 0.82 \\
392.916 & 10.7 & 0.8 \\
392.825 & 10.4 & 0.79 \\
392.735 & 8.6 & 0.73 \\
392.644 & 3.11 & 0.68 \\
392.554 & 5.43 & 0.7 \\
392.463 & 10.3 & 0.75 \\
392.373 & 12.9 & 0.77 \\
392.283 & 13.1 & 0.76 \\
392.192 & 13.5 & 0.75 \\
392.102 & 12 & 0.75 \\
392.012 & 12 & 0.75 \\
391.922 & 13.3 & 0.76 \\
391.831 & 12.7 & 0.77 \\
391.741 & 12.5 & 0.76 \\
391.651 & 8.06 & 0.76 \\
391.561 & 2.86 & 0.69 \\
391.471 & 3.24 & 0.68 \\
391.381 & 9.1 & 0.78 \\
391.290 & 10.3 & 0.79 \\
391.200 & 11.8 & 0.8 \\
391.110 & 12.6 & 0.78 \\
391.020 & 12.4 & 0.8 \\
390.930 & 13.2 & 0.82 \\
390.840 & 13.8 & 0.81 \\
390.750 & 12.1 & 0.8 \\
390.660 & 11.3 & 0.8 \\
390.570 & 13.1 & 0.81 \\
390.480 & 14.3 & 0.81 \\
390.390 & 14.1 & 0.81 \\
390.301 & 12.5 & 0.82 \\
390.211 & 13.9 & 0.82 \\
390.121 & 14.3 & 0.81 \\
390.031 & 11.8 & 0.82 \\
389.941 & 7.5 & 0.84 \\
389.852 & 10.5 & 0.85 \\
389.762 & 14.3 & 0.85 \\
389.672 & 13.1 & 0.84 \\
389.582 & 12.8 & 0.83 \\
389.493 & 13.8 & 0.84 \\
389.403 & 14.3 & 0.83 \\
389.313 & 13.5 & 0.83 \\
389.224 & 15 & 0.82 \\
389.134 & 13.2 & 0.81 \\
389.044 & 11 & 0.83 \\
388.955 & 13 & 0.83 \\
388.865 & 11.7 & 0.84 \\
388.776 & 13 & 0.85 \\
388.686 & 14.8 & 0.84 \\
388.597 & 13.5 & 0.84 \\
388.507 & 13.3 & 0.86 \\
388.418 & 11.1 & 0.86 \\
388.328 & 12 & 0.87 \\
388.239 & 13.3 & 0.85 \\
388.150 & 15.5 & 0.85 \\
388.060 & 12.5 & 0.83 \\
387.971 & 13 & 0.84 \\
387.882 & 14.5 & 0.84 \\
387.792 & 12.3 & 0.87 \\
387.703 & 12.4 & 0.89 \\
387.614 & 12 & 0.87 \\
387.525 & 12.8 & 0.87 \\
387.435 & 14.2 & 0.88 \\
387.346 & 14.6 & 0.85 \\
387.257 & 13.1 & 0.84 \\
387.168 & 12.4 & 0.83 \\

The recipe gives 0.49 nm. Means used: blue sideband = 12.8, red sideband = 10.6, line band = 10.5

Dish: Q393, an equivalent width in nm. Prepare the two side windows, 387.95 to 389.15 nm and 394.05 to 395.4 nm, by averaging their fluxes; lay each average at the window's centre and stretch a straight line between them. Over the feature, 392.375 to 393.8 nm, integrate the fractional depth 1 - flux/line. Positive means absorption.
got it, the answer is 0.133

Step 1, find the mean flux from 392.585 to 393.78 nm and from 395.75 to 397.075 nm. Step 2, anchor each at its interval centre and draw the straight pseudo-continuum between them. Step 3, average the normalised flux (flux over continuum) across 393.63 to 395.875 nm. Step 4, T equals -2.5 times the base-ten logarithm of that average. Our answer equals 0.10 mag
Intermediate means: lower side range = 9.89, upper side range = 11.1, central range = 9.55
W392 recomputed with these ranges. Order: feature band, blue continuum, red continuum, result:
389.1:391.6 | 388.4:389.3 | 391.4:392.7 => -0.102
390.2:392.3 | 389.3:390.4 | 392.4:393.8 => -0.019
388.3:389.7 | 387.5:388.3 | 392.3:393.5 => -0.062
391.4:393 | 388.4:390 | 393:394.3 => 0.163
